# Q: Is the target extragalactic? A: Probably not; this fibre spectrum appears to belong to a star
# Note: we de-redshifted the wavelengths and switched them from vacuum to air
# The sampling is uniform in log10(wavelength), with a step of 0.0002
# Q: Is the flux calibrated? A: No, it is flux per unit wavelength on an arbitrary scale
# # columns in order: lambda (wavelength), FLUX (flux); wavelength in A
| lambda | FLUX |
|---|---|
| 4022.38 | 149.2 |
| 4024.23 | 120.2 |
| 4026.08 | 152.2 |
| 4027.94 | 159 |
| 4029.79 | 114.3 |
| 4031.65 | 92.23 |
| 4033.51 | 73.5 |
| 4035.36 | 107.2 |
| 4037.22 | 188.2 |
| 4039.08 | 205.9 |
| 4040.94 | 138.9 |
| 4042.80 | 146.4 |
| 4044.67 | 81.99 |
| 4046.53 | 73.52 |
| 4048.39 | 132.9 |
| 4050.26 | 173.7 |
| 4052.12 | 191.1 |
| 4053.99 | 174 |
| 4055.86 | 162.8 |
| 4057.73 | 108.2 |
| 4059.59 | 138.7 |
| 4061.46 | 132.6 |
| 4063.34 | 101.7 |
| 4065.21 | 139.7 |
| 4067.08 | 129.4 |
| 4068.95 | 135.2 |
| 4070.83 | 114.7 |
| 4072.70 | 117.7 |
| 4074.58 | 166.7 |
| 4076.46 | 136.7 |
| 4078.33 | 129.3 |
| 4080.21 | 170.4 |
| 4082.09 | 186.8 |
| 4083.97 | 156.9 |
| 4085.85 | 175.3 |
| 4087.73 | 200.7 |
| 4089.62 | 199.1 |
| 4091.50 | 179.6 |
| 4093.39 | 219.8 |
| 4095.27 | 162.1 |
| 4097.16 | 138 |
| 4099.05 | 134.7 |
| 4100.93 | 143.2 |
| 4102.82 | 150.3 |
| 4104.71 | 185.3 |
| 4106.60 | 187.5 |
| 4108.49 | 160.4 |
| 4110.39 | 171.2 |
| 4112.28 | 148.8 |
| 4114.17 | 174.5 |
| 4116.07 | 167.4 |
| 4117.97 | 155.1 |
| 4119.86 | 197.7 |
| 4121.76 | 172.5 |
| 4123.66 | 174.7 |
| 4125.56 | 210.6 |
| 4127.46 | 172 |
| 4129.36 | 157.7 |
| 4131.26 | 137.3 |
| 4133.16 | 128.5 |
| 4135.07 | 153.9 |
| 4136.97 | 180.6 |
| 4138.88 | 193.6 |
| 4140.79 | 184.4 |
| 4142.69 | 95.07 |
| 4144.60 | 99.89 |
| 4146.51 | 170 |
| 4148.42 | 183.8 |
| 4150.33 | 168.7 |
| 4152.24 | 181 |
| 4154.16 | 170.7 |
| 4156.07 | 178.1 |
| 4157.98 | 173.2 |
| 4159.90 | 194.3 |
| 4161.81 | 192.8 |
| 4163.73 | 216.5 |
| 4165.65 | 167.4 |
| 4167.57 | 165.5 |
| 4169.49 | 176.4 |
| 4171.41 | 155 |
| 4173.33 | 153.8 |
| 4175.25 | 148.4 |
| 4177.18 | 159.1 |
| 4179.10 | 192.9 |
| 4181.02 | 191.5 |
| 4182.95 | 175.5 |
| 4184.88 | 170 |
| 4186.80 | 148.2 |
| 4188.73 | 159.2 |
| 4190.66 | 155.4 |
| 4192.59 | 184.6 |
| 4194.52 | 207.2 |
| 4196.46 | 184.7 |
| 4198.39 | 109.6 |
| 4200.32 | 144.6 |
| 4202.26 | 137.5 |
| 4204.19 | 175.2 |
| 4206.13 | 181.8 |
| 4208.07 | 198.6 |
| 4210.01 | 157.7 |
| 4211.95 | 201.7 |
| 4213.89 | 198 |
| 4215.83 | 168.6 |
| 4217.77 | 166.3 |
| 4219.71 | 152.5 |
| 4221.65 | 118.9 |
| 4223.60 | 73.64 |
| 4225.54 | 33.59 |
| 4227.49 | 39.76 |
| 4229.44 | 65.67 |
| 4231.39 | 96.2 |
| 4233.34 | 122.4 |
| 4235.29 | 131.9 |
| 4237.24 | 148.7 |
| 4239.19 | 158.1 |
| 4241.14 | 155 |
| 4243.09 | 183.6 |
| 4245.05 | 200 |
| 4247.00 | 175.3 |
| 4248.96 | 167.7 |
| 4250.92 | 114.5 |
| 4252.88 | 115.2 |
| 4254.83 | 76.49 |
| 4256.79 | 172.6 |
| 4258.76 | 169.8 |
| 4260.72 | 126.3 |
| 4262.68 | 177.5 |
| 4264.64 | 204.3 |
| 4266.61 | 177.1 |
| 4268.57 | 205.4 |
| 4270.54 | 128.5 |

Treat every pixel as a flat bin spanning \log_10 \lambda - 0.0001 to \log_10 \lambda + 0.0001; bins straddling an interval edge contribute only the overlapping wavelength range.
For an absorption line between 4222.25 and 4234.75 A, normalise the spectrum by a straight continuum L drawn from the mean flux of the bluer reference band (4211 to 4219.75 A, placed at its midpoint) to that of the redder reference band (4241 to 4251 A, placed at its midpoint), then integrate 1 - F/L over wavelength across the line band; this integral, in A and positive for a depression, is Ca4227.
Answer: 7.1 A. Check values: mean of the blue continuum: 180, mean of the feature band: 75.3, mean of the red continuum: 172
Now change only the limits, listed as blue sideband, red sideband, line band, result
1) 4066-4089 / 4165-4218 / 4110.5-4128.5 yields -1.8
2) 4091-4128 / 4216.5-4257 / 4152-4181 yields -4.8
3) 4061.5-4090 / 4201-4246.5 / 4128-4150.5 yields -1.2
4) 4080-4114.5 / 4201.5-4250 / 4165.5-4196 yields -3.2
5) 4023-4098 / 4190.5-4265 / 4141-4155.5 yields -0.9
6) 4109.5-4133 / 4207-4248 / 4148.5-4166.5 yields -2.7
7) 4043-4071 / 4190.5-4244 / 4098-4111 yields -2.3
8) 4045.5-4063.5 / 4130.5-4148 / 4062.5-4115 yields -4.9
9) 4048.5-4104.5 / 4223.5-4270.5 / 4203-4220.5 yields -4.5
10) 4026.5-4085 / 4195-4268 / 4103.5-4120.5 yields -3.7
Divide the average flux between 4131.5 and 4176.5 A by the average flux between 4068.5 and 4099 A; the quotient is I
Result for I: 1.03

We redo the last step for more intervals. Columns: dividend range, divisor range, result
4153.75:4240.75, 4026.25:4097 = 1.06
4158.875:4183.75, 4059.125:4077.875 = 1.34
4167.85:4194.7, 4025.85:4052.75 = 1.26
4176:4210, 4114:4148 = 1.04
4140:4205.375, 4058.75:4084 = 1.20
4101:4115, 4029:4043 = 1.25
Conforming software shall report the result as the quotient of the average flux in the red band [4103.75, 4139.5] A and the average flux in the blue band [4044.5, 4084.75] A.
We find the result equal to 1.21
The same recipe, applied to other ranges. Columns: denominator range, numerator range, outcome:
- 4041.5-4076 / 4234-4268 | 1.16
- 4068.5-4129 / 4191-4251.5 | 0.89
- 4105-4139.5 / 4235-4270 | 0.94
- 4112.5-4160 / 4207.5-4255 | 0.83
